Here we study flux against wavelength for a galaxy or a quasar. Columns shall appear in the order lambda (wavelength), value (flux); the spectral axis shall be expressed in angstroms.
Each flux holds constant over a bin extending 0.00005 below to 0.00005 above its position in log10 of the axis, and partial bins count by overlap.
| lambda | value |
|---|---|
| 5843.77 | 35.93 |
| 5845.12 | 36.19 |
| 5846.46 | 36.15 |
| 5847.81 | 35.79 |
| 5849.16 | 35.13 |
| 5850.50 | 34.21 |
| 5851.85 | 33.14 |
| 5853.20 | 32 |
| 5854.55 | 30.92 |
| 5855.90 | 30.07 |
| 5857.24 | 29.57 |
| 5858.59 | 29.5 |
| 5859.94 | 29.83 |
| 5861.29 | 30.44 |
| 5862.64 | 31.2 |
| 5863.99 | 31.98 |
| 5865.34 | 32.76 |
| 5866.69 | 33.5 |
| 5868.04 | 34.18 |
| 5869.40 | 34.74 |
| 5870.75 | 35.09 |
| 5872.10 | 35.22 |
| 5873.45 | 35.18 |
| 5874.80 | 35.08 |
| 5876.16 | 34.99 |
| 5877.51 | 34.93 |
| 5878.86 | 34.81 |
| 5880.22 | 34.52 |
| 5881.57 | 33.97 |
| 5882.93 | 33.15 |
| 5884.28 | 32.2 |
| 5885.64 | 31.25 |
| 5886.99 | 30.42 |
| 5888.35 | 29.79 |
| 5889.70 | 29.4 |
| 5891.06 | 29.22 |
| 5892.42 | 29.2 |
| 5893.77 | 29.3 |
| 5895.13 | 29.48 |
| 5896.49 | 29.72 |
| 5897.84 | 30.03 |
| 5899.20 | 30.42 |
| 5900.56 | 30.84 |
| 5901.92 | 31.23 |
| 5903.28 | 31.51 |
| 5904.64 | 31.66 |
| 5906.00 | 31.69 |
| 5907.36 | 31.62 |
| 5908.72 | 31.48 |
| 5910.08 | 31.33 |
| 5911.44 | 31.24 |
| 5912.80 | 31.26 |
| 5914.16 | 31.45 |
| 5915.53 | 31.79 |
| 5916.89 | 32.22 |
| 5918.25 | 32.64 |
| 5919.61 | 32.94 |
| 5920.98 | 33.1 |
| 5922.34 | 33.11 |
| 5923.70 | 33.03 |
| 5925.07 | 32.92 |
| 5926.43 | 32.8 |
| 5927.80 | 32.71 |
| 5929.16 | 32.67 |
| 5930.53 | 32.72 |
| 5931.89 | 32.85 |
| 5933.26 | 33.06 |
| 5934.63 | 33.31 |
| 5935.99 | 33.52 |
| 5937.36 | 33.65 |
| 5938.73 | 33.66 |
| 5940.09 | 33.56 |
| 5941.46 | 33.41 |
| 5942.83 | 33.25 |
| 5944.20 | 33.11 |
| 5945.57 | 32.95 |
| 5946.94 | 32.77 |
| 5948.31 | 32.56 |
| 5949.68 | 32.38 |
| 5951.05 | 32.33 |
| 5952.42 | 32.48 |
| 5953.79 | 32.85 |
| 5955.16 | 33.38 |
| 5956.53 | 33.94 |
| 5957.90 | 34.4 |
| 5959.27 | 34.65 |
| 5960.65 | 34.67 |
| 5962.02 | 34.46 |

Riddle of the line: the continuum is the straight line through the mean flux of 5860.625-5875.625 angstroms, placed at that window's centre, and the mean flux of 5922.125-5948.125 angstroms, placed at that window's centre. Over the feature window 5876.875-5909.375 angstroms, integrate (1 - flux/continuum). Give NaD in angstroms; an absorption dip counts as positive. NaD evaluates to 2.0 angstroms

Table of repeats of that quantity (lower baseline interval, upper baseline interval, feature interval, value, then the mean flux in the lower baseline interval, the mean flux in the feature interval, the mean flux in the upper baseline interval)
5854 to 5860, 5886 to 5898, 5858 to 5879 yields -2.41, 30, 33.3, 29.7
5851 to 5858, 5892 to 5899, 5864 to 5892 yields -2.62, 31.2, 33.1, 29.7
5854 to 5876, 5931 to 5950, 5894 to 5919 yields 1.29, 32.5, 31.2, 33.2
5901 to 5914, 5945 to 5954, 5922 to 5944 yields -0.68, 31.4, 33.1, 32.6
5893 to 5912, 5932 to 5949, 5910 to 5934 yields -0.31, 30.8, 32.5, 33.2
